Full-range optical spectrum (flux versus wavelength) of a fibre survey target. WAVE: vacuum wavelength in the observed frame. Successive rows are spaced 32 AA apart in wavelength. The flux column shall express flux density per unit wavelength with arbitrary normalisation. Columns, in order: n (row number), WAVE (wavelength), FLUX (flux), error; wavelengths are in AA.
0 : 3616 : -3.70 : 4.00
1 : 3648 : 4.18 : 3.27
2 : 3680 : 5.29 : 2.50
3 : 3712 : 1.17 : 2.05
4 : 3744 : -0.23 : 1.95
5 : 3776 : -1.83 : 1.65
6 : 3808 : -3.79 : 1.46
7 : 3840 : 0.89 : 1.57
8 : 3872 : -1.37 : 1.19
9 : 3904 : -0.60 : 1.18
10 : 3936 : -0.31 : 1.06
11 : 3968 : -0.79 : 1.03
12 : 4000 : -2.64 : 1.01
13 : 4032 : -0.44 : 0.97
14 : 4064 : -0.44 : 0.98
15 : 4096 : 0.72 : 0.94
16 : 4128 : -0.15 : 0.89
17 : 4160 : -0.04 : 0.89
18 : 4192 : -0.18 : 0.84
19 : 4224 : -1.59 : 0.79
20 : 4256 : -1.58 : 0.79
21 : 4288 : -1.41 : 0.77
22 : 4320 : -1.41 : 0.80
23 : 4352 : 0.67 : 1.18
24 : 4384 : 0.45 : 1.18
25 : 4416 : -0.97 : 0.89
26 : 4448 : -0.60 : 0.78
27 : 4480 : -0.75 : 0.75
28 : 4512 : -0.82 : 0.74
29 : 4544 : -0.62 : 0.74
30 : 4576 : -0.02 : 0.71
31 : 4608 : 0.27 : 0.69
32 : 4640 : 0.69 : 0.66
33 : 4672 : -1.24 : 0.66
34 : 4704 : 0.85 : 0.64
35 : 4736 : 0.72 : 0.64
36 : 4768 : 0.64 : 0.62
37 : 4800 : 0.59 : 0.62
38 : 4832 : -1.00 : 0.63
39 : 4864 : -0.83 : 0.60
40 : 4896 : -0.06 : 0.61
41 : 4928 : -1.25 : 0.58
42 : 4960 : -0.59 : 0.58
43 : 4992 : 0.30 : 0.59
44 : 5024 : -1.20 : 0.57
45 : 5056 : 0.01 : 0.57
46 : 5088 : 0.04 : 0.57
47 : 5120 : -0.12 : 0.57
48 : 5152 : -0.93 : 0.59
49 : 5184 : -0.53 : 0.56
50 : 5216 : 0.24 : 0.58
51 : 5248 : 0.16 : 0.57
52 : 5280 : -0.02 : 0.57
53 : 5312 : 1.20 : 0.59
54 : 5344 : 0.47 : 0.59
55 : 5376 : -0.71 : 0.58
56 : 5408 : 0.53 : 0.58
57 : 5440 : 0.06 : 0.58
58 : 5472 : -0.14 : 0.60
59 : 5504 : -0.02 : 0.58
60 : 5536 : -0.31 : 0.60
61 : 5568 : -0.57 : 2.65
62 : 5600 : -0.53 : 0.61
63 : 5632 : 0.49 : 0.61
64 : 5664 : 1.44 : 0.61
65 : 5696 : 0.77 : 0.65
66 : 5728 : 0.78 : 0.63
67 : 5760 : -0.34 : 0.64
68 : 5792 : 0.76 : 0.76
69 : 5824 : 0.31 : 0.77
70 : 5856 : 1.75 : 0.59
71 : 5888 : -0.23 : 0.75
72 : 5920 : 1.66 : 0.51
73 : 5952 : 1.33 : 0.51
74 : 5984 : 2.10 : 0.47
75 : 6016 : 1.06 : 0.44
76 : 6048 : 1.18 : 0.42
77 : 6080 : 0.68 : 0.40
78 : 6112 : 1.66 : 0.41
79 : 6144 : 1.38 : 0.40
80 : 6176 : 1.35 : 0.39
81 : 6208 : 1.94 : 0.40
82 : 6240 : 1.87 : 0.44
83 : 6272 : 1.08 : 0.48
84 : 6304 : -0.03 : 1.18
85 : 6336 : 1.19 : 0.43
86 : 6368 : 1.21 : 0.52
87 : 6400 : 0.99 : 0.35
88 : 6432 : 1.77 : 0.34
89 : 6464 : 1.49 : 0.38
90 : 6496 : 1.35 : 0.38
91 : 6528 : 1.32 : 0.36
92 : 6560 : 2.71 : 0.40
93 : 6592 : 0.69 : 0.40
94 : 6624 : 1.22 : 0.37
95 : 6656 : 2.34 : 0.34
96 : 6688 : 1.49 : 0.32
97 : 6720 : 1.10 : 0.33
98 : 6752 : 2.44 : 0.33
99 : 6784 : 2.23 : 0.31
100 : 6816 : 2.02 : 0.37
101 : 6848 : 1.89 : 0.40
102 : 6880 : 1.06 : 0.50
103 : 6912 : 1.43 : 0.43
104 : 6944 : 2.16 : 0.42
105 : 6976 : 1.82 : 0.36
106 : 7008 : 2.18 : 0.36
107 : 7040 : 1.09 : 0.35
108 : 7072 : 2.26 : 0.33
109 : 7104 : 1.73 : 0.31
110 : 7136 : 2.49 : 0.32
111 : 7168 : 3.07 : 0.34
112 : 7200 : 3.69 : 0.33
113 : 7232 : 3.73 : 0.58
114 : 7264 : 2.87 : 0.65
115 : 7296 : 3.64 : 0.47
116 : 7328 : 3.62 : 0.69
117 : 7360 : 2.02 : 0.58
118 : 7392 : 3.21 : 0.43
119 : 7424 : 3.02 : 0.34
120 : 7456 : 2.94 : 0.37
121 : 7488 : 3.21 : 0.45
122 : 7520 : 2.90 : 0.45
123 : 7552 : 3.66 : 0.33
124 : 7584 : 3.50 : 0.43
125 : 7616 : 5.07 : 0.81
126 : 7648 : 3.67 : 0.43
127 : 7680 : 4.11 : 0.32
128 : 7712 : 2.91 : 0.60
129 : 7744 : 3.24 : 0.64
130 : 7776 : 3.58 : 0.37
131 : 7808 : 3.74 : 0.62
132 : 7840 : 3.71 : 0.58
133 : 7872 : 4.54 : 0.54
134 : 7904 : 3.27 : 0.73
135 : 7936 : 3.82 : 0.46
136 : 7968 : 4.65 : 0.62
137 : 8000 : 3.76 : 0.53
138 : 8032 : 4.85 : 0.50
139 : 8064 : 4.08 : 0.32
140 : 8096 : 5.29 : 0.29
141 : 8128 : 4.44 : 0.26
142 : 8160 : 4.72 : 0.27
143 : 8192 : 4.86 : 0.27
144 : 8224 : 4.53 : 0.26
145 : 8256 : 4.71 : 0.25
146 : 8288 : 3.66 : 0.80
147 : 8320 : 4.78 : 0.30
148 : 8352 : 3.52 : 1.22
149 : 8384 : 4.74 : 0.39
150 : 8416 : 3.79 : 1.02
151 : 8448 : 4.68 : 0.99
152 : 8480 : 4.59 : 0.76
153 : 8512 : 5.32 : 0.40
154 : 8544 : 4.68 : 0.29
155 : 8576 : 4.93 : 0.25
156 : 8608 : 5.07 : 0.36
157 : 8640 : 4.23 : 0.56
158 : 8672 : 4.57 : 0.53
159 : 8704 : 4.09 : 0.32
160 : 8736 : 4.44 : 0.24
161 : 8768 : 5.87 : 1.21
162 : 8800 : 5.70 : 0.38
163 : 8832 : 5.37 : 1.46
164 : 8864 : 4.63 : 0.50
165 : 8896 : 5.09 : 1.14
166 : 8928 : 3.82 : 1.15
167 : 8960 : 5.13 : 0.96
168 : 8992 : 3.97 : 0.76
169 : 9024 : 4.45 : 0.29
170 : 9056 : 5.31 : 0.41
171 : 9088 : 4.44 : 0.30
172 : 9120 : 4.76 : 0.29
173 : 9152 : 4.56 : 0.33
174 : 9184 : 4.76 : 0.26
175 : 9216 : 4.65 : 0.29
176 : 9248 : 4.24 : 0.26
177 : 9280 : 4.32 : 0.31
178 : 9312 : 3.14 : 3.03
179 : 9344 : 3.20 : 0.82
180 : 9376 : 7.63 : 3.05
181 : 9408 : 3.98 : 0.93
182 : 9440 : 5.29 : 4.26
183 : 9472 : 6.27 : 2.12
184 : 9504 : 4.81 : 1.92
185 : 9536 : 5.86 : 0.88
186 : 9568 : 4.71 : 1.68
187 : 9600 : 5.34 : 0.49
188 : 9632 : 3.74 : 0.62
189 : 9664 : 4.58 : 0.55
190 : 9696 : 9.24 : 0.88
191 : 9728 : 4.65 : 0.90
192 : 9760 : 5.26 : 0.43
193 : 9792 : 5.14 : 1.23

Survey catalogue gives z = 0.791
